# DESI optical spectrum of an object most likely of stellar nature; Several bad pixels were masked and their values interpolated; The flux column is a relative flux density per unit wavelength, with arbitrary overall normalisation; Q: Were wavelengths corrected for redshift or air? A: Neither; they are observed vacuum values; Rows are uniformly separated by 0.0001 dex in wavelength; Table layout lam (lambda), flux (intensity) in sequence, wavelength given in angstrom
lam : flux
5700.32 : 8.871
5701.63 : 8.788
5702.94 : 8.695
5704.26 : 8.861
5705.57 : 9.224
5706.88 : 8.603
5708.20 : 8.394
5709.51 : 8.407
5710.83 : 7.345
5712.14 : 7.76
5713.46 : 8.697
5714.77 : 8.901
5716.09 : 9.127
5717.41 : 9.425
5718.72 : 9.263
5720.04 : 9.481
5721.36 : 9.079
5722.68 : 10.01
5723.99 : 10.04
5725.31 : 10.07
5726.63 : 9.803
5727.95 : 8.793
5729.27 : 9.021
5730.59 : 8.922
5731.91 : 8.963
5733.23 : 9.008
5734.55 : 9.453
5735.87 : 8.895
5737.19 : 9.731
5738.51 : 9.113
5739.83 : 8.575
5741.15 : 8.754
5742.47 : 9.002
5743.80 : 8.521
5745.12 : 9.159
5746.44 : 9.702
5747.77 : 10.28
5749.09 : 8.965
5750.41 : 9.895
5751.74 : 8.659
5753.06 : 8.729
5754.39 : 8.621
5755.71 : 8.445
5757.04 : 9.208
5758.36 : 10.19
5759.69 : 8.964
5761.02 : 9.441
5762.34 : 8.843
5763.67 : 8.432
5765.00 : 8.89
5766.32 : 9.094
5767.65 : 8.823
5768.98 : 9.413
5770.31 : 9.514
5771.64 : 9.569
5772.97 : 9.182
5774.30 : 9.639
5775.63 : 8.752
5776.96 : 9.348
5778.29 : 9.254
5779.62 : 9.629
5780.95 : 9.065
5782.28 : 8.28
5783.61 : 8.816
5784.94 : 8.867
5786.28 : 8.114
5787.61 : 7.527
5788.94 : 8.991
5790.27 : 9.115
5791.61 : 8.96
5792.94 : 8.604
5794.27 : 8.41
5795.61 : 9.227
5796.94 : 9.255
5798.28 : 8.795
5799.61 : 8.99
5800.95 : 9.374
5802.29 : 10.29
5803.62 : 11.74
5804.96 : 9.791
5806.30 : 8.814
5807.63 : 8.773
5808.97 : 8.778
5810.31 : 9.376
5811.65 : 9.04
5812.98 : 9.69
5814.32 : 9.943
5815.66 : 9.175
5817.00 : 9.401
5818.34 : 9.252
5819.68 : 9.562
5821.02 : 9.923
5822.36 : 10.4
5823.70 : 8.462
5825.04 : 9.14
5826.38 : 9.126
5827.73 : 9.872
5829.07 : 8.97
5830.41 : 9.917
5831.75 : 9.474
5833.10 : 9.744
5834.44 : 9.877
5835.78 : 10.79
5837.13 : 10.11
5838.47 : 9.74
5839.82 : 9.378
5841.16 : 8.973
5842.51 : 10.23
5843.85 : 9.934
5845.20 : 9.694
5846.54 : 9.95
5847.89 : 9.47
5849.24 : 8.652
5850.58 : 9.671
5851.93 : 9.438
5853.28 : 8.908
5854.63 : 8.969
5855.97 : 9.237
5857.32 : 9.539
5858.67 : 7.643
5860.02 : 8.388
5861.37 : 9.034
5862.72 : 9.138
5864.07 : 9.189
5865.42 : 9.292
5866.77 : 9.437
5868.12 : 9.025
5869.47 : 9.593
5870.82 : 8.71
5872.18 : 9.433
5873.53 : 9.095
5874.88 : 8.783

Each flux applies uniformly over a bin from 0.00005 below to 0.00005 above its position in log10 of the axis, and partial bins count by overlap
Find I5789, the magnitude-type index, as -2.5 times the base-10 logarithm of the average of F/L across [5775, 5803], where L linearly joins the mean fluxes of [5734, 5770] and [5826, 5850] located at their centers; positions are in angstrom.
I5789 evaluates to 0.048 mag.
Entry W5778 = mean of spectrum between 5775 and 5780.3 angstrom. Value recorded 9.25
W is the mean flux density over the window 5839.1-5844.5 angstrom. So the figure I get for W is 9.63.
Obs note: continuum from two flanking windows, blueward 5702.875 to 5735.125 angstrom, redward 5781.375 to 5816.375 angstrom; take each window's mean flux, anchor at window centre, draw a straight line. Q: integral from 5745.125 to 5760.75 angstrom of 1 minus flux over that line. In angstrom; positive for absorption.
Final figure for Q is -0.3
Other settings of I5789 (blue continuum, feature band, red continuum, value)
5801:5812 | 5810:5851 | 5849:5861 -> -0.04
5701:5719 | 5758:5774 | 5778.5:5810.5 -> -0.03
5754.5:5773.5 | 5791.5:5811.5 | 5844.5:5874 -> -0.02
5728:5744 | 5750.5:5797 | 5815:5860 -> 0.02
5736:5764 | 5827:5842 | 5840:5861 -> -0.06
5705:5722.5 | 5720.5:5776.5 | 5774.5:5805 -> -0.03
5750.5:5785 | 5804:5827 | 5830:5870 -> -0.01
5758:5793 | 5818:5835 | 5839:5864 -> -0.04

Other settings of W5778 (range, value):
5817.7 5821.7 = 9.58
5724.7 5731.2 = 9.31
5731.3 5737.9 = 9.22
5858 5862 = 8.35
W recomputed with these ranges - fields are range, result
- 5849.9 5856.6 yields 9.25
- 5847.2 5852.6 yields 9.3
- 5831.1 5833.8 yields 9.6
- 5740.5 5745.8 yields 8.86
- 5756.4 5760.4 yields 9.45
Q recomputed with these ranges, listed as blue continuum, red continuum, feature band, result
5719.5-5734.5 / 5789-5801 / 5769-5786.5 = -0.1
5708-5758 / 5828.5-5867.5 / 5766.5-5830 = 0.3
